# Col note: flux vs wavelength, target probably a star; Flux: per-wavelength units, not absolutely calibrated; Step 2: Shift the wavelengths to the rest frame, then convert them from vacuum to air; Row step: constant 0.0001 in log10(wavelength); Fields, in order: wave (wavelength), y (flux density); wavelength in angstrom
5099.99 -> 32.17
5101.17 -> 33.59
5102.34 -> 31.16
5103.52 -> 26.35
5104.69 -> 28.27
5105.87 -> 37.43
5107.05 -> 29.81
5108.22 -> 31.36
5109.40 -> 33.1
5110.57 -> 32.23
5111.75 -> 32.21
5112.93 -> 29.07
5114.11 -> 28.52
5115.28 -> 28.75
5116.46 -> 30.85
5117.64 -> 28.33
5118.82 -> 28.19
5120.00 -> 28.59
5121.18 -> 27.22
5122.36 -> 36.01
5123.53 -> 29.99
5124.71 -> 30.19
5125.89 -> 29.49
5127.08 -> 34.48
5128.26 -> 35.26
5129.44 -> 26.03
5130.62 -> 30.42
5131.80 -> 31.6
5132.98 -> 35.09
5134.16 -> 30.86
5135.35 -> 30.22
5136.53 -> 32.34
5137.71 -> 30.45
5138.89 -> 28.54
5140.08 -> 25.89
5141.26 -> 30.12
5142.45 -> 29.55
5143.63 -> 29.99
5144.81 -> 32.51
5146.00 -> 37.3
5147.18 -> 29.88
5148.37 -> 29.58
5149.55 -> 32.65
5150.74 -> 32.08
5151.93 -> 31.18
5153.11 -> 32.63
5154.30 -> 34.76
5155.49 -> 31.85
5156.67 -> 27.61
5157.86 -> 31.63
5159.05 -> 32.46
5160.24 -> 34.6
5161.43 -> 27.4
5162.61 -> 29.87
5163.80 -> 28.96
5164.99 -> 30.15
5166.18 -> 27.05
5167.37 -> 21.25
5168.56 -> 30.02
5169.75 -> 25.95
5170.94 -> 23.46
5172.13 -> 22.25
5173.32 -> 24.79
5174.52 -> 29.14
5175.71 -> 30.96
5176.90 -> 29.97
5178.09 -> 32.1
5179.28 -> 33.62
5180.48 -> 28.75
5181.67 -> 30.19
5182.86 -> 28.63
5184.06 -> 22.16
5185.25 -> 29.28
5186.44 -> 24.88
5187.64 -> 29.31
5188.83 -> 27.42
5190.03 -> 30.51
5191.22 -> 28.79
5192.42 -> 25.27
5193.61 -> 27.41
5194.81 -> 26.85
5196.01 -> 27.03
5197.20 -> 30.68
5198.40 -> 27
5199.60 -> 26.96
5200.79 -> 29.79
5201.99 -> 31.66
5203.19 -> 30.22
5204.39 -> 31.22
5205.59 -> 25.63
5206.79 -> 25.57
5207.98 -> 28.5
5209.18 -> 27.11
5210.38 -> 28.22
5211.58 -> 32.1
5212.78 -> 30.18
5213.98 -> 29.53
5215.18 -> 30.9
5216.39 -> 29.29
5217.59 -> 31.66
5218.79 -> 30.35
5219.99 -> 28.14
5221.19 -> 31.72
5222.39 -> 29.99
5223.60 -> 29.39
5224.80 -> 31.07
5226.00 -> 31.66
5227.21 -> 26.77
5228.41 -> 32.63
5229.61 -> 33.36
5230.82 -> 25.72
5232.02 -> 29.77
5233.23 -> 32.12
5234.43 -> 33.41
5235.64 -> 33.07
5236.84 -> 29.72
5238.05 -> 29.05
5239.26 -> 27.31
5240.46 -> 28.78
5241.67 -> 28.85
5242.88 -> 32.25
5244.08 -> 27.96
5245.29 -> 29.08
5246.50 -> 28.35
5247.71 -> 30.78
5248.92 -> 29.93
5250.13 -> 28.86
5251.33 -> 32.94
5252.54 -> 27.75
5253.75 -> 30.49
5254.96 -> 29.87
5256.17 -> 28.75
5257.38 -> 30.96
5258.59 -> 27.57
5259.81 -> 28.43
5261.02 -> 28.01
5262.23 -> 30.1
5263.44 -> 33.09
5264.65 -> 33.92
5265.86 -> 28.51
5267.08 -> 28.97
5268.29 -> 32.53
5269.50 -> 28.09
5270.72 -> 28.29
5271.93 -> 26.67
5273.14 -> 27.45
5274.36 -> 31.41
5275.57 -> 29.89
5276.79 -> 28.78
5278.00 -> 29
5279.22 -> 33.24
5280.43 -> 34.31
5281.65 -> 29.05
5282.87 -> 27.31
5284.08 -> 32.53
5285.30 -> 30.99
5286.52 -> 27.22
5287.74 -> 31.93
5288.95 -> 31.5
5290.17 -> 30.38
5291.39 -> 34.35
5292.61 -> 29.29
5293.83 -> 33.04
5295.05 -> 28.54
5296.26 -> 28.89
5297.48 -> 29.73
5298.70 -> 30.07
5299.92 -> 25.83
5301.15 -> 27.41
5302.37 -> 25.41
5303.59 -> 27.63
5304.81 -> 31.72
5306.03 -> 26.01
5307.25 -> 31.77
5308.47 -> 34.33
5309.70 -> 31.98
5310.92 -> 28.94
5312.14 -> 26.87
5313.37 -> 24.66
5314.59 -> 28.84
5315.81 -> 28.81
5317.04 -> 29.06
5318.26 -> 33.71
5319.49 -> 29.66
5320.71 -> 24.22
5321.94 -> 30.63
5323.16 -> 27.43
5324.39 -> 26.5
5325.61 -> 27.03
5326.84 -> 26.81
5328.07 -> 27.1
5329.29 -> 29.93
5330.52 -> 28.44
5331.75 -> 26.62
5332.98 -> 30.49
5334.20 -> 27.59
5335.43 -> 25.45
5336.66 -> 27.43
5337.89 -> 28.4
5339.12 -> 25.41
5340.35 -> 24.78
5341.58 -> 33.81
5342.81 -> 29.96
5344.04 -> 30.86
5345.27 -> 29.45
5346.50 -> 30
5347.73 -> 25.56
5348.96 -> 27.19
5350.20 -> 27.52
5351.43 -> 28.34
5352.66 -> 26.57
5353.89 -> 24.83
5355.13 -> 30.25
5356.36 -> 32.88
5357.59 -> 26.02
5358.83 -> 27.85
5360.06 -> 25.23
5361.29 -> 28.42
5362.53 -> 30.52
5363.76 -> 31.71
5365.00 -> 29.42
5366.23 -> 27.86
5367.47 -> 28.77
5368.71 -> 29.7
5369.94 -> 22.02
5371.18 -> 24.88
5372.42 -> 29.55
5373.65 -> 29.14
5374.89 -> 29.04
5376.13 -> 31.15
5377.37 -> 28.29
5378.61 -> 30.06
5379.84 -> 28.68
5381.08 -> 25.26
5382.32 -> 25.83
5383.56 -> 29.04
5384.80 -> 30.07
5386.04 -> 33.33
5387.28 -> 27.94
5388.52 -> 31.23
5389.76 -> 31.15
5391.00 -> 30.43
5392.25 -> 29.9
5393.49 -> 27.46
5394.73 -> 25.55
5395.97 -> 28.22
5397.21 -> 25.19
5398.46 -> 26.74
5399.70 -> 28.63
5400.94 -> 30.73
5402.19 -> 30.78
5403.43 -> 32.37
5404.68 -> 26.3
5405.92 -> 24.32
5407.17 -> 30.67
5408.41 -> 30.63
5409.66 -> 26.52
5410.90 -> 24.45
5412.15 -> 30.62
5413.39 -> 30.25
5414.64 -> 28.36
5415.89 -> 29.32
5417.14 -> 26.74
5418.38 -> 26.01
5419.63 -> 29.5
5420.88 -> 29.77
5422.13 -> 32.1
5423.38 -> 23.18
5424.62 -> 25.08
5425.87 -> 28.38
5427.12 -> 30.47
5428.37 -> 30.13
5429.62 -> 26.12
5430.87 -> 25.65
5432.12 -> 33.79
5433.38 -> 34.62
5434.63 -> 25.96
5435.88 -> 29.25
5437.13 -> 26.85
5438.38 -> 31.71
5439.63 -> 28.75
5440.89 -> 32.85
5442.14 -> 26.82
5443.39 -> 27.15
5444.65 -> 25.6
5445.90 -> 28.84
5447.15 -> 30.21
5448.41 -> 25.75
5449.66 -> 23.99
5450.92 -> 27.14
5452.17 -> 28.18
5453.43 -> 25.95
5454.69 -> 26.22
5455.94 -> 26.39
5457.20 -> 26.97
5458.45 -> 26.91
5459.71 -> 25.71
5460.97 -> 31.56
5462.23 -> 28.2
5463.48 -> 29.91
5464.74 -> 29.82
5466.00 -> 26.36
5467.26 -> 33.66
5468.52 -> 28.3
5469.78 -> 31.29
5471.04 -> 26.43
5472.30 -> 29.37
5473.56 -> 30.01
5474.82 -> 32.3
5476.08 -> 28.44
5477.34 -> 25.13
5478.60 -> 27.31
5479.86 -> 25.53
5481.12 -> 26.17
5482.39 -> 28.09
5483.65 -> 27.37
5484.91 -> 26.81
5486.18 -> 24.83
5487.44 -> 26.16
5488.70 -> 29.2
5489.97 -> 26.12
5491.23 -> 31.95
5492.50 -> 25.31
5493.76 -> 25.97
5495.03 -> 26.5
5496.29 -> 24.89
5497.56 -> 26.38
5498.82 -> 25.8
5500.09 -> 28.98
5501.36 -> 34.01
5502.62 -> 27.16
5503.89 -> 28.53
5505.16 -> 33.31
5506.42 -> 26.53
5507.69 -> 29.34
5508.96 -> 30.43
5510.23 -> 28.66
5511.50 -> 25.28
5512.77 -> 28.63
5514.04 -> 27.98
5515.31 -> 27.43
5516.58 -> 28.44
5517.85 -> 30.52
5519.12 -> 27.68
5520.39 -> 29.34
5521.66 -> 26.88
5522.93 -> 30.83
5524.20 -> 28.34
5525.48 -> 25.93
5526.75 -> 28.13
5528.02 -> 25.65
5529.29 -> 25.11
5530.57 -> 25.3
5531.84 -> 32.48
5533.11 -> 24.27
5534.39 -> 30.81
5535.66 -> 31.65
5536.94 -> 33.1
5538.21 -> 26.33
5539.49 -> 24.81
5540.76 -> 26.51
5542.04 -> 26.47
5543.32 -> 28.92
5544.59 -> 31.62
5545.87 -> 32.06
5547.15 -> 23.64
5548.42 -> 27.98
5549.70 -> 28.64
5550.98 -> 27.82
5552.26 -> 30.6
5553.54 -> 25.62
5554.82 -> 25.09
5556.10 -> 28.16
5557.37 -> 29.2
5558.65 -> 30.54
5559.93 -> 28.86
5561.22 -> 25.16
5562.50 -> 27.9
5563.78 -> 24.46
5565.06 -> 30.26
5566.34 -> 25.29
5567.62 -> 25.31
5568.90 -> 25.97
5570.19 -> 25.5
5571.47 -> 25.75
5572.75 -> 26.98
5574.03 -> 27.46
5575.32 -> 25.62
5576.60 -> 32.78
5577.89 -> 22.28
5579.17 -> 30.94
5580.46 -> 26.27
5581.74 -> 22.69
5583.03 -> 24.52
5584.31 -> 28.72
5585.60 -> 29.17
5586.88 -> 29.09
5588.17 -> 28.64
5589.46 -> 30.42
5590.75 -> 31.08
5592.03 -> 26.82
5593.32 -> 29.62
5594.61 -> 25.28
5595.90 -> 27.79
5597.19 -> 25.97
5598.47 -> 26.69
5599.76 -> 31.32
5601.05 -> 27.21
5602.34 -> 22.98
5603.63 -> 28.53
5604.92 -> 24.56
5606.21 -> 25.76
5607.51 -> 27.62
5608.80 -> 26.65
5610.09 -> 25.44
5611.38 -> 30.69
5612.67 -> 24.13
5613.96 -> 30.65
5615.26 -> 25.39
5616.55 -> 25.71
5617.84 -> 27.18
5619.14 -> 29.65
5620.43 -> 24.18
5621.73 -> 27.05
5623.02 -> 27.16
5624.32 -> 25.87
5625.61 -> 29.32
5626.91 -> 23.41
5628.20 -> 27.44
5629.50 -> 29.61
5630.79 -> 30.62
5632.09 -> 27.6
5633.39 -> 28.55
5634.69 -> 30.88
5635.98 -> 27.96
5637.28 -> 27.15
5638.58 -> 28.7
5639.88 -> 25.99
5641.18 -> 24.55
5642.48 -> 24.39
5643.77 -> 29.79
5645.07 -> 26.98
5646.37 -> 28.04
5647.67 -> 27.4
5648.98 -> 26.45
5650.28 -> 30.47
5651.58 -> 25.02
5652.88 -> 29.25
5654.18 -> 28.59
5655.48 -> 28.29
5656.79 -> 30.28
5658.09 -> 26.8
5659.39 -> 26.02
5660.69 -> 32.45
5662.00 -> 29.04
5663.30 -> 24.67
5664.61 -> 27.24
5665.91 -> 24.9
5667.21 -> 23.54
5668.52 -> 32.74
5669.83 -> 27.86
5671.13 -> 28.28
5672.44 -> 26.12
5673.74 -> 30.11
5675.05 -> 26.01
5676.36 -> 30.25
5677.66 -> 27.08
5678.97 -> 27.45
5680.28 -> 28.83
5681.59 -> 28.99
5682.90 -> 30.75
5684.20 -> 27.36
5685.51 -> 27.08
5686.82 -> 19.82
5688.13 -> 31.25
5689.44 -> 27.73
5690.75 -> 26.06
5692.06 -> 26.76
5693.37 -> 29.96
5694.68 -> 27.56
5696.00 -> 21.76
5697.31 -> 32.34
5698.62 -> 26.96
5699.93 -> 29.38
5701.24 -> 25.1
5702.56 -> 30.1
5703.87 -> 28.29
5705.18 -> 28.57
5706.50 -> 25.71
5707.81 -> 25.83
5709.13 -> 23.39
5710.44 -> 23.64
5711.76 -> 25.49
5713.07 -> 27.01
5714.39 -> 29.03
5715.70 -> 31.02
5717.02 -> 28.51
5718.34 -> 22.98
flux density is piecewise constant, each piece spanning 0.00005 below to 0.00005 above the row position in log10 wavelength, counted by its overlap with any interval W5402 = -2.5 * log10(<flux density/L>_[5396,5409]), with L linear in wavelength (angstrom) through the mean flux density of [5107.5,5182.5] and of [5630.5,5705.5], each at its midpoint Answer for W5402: 0.015 mag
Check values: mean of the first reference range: 30.2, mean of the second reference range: 27.8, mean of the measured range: 28.6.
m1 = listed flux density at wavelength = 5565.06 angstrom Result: 30.26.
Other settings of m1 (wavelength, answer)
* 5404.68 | 26.3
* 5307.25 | 31.77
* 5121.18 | 27.22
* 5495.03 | 26.5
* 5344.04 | 30.86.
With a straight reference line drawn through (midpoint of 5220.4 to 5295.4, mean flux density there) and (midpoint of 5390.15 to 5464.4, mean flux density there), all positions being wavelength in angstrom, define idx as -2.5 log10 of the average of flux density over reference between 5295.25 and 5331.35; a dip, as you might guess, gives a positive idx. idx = 0.03 mag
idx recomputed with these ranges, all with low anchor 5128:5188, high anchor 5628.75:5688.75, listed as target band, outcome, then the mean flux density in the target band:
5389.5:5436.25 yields 0.01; 28.5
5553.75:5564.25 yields 0.03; 27.4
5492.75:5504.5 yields 0.04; 27.5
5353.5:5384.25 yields 0.02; 28.3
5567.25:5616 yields 0.04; 27.2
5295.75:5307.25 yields 0.03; 28.3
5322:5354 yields 0.04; 27.9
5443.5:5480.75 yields 0.02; 28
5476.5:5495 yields 0.06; 26.9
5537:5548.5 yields 0.02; 27.9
